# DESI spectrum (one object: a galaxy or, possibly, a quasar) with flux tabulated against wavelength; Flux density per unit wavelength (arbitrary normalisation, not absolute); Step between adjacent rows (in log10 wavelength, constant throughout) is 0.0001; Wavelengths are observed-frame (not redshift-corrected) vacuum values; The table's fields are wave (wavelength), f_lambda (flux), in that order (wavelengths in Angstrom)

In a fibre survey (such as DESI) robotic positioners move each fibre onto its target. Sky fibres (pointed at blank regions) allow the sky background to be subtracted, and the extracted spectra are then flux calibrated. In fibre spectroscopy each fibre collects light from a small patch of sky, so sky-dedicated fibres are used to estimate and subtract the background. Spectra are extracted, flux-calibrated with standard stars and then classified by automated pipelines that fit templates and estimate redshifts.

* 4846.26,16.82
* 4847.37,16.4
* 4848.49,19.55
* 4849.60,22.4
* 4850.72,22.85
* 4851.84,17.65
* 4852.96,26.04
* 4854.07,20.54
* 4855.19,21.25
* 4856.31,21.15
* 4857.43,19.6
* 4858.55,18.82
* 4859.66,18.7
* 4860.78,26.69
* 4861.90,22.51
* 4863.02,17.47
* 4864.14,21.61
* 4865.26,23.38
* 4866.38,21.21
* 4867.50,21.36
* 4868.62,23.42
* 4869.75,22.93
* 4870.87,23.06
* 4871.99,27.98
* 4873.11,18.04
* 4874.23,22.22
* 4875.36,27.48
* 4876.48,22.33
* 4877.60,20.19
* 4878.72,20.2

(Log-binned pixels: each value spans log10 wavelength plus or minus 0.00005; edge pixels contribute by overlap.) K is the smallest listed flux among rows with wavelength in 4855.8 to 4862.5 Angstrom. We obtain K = 18.7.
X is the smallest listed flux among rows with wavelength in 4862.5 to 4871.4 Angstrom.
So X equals 17.47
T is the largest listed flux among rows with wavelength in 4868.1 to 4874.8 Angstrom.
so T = 27.98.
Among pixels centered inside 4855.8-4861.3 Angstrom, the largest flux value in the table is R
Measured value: 26.69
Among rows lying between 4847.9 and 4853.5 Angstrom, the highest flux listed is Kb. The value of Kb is 26.04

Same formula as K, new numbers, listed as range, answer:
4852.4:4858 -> 19.6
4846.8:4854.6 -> 16.4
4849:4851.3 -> 22.4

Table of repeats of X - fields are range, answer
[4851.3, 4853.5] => 17.65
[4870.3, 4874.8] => 18.04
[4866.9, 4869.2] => 21.36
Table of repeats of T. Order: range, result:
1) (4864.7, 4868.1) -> 23.38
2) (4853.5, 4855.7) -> 21.25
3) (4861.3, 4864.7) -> 22.51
